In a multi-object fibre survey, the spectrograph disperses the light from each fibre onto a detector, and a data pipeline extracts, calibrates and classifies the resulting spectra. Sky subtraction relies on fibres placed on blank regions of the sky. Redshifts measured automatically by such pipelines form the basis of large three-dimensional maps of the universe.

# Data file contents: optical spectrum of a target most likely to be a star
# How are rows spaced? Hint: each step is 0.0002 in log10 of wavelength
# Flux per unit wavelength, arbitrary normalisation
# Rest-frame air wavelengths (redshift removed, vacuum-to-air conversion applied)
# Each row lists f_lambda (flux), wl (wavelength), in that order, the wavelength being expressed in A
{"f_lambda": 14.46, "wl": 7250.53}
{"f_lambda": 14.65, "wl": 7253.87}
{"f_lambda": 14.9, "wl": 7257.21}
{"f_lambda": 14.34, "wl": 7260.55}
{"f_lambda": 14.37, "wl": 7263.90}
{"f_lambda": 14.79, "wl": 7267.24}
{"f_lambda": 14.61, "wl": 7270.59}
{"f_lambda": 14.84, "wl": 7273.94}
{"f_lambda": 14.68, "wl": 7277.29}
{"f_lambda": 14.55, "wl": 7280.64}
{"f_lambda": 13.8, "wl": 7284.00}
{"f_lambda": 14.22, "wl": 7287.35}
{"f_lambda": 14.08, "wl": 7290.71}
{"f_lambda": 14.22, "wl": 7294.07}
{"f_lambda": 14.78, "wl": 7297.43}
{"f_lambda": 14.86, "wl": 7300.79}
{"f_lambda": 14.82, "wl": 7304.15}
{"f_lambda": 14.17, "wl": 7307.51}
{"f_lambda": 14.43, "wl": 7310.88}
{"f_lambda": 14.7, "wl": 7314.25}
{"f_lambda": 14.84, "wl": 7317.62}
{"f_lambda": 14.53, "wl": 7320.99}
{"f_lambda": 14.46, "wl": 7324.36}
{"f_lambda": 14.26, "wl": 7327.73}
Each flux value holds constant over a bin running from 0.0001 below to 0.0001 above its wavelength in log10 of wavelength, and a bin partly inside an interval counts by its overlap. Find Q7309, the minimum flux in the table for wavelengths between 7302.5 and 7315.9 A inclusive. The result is 14.17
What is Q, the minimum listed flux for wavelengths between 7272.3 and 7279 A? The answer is 14.68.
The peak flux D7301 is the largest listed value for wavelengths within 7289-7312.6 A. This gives 14.86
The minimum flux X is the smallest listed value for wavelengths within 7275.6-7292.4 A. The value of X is 13.8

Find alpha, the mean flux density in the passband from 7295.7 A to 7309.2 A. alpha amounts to 14.7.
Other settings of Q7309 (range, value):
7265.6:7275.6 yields 14.61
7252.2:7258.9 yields 14.65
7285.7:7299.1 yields 14.08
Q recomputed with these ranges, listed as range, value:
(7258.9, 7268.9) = 14.34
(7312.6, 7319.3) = 14.7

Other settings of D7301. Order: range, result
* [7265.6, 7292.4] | 14.84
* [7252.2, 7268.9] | 14.9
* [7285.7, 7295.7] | 14.22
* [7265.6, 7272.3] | 14.79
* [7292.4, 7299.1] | 14.78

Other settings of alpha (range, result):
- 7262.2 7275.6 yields 14.6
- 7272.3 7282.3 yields 14.7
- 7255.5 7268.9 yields 14.6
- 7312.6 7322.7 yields 14.7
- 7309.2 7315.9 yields 14.6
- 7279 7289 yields 14.2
